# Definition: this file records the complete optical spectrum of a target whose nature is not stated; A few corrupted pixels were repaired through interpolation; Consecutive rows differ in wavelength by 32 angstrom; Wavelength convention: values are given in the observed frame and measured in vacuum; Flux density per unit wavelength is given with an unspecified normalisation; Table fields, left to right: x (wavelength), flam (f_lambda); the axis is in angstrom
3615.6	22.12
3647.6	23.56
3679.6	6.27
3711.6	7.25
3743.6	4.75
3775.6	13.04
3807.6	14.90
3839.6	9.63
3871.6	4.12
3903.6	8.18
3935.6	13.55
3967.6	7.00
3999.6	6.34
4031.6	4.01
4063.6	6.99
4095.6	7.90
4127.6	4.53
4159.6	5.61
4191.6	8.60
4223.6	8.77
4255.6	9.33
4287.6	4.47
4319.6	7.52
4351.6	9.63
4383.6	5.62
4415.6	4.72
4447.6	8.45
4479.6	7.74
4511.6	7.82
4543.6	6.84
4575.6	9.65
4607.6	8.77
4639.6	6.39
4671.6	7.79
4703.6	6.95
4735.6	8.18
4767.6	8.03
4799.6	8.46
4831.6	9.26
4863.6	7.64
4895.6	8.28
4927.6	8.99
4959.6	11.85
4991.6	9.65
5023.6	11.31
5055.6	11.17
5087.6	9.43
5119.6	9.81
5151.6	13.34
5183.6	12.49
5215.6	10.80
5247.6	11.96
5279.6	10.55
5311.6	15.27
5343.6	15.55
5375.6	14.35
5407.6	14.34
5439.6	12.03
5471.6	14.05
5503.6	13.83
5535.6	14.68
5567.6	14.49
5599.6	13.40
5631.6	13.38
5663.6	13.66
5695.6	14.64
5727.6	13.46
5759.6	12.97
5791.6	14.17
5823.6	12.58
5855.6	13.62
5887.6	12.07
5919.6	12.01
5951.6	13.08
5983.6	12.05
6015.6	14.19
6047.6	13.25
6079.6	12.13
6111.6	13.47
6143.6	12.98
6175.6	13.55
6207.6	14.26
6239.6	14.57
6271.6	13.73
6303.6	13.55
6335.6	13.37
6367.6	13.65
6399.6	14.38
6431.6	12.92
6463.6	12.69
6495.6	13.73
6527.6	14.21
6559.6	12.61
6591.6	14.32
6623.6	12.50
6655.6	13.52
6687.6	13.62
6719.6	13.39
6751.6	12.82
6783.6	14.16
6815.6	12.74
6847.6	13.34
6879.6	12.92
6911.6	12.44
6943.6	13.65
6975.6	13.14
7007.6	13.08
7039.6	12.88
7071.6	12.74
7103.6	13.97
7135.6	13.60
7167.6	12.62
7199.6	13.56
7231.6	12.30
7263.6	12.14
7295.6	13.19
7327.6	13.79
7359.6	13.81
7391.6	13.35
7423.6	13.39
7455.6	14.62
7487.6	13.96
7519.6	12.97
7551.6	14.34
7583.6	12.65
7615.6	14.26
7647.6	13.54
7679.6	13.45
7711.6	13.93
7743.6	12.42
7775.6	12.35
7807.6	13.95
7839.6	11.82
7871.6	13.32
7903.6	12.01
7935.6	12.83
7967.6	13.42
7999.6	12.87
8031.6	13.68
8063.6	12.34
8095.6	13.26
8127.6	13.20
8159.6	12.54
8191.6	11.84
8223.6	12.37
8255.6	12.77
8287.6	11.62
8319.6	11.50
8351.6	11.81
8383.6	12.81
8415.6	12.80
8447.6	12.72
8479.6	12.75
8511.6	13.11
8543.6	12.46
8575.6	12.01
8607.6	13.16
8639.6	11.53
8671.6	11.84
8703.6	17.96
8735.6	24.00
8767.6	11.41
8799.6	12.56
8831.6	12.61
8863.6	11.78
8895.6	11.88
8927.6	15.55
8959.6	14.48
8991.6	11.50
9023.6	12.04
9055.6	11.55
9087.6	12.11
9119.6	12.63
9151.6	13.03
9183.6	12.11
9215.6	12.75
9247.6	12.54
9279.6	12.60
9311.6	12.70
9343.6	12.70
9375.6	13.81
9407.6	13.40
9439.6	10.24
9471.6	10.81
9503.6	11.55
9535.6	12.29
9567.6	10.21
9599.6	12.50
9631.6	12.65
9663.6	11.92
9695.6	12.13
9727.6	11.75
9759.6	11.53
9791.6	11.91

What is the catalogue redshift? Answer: 0.328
